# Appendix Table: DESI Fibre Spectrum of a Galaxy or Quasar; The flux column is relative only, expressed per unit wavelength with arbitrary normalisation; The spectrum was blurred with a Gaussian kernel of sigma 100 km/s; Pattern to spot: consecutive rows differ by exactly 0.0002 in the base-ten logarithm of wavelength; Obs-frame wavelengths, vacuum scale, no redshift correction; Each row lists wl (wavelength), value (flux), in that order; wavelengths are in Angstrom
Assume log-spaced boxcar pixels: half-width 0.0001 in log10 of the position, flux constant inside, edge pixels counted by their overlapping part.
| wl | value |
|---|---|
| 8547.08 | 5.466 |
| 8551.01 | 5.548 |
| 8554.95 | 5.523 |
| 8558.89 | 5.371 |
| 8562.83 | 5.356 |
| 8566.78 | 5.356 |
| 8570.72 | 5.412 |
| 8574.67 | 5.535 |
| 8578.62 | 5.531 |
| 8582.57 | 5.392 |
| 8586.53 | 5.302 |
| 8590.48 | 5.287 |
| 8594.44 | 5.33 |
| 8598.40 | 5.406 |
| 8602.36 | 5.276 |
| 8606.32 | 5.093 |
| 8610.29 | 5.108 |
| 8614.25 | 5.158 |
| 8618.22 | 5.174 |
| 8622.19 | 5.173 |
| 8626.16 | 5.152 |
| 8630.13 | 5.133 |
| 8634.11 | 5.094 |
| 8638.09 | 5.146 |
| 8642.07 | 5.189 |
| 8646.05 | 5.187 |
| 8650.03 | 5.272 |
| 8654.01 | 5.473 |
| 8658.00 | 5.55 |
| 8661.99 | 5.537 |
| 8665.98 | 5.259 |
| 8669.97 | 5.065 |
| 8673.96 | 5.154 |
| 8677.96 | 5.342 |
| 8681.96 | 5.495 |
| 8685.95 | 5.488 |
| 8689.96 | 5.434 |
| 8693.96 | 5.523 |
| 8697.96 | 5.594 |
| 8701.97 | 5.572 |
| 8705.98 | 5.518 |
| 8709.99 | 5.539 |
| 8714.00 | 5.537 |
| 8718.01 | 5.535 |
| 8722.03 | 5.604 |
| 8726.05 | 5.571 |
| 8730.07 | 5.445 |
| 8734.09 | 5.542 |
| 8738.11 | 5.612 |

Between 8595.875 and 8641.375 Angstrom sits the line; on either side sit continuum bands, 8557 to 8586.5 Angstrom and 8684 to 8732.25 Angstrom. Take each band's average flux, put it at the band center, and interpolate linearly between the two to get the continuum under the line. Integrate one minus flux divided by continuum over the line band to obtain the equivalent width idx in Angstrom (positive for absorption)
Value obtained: 2.3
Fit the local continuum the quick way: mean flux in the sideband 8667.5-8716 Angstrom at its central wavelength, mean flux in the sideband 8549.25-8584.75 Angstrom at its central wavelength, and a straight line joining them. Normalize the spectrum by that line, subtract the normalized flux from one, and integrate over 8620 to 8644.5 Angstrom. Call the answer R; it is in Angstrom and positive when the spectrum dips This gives 1.3 Angstrom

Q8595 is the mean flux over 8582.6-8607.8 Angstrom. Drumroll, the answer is 5.29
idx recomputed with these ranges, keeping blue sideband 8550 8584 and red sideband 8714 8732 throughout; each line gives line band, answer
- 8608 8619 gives 0.7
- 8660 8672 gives 0.5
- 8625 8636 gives 0.7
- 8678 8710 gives 0.1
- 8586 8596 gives 0.3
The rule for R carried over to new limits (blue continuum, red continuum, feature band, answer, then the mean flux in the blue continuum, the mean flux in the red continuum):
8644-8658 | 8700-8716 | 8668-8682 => 0.5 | 5.35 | 5.54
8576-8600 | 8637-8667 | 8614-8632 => 0.7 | 5.38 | 5.33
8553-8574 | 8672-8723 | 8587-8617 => 1.1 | 5.41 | 5.48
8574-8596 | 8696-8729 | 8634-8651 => 0.9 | 5.39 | 5.55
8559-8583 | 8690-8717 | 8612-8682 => 3.1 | 5.43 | 5.54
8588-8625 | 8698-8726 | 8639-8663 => 0.1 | 5.22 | 5.55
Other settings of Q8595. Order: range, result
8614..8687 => 5.27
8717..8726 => 5.57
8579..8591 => 5.36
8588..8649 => 5.2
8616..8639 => 5.14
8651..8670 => 5.4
